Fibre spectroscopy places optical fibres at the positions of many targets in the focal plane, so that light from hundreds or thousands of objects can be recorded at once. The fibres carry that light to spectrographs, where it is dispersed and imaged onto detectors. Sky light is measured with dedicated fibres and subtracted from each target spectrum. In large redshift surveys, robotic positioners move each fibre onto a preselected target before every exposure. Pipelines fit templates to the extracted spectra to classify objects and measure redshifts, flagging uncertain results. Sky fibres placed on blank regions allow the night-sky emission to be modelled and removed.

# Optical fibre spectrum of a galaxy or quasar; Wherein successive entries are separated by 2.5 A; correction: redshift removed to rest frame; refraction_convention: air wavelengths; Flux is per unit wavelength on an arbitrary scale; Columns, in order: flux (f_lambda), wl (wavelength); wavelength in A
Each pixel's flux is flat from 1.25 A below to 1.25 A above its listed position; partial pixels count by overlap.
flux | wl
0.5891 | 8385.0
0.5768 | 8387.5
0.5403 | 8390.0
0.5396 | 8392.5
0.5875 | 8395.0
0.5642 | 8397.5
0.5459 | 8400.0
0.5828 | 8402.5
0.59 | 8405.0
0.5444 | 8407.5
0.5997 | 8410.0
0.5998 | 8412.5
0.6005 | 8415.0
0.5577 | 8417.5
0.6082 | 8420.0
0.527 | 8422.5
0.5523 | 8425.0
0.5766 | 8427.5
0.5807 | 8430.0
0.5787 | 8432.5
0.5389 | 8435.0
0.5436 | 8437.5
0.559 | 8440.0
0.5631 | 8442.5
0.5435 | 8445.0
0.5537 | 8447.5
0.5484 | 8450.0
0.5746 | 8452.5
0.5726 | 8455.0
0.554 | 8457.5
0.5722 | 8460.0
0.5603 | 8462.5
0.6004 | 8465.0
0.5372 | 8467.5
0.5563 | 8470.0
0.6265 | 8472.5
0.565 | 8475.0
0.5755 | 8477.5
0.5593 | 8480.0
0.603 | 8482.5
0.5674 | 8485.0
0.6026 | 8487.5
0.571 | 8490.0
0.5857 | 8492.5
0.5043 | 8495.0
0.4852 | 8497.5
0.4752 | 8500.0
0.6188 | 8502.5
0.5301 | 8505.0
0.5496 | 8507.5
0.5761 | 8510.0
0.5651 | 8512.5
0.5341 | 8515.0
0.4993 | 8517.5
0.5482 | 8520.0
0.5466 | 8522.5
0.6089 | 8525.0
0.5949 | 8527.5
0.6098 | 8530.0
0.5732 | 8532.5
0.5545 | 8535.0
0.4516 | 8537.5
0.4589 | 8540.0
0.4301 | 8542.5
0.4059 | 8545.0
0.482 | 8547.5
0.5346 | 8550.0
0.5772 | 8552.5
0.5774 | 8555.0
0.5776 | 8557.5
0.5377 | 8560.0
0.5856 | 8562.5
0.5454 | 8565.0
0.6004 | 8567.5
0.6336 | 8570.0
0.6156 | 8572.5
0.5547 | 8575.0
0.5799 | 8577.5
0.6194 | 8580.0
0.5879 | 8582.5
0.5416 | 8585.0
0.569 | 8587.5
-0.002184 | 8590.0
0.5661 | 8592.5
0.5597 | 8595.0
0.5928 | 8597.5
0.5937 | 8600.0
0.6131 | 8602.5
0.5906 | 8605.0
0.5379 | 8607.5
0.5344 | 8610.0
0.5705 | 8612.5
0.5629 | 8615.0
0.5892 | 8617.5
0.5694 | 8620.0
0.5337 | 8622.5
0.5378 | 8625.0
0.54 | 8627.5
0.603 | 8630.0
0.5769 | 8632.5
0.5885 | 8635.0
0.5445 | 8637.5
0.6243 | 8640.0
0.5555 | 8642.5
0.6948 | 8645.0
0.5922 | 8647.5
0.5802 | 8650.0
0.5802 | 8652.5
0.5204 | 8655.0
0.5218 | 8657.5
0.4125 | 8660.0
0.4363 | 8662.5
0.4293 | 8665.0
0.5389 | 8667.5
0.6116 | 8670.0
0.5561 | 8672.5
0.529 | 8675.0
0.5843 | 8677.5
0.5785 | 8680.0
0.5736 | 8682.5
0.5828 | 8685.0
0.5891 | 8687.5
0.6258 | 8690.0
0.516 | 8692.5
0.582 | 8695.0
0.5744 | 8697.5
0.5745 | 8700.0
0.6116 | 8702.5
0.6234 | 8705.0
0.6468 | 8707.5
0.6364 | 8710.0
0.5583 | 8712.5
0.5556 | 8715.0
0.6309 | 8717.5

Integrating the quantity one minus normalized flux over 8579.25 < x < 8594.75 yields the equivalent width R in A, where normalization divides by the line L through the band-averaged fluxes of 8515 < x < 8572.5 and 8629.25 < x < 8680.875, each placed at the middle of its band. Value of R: 1.90 A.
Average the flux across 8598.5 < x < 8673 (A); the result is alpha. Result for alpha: 0.558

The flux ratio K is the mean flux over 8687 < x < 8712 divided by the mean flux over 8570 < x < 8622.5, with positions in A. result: 1.09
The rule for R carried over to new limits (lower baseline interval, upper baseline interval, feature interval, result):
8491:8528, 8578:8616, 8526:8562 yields 1.0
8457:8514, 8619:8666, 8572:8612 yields 1.0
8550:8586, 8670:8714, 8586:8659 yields 3.7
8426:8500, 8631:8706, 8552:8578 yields -0.8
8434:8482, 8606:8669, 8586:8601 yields 2.0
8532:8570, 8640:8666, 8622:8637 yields -0.8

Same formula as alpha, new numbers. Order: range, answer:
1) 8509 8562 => 0.536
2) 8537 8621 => 0.54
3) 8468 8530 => 0.561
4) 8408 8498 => 0.567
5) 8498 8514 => 0.549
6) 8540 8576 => 0.544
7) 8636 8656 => 0.587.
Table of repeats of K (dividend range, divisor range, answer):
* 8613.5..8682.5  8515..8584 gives 1.01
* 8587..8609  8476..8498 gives 0.91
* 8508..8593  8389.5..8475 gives 0.95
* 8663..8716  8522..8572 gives 1.05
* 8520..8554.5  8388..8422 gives 0.92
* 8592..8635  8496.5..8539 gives 1.04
